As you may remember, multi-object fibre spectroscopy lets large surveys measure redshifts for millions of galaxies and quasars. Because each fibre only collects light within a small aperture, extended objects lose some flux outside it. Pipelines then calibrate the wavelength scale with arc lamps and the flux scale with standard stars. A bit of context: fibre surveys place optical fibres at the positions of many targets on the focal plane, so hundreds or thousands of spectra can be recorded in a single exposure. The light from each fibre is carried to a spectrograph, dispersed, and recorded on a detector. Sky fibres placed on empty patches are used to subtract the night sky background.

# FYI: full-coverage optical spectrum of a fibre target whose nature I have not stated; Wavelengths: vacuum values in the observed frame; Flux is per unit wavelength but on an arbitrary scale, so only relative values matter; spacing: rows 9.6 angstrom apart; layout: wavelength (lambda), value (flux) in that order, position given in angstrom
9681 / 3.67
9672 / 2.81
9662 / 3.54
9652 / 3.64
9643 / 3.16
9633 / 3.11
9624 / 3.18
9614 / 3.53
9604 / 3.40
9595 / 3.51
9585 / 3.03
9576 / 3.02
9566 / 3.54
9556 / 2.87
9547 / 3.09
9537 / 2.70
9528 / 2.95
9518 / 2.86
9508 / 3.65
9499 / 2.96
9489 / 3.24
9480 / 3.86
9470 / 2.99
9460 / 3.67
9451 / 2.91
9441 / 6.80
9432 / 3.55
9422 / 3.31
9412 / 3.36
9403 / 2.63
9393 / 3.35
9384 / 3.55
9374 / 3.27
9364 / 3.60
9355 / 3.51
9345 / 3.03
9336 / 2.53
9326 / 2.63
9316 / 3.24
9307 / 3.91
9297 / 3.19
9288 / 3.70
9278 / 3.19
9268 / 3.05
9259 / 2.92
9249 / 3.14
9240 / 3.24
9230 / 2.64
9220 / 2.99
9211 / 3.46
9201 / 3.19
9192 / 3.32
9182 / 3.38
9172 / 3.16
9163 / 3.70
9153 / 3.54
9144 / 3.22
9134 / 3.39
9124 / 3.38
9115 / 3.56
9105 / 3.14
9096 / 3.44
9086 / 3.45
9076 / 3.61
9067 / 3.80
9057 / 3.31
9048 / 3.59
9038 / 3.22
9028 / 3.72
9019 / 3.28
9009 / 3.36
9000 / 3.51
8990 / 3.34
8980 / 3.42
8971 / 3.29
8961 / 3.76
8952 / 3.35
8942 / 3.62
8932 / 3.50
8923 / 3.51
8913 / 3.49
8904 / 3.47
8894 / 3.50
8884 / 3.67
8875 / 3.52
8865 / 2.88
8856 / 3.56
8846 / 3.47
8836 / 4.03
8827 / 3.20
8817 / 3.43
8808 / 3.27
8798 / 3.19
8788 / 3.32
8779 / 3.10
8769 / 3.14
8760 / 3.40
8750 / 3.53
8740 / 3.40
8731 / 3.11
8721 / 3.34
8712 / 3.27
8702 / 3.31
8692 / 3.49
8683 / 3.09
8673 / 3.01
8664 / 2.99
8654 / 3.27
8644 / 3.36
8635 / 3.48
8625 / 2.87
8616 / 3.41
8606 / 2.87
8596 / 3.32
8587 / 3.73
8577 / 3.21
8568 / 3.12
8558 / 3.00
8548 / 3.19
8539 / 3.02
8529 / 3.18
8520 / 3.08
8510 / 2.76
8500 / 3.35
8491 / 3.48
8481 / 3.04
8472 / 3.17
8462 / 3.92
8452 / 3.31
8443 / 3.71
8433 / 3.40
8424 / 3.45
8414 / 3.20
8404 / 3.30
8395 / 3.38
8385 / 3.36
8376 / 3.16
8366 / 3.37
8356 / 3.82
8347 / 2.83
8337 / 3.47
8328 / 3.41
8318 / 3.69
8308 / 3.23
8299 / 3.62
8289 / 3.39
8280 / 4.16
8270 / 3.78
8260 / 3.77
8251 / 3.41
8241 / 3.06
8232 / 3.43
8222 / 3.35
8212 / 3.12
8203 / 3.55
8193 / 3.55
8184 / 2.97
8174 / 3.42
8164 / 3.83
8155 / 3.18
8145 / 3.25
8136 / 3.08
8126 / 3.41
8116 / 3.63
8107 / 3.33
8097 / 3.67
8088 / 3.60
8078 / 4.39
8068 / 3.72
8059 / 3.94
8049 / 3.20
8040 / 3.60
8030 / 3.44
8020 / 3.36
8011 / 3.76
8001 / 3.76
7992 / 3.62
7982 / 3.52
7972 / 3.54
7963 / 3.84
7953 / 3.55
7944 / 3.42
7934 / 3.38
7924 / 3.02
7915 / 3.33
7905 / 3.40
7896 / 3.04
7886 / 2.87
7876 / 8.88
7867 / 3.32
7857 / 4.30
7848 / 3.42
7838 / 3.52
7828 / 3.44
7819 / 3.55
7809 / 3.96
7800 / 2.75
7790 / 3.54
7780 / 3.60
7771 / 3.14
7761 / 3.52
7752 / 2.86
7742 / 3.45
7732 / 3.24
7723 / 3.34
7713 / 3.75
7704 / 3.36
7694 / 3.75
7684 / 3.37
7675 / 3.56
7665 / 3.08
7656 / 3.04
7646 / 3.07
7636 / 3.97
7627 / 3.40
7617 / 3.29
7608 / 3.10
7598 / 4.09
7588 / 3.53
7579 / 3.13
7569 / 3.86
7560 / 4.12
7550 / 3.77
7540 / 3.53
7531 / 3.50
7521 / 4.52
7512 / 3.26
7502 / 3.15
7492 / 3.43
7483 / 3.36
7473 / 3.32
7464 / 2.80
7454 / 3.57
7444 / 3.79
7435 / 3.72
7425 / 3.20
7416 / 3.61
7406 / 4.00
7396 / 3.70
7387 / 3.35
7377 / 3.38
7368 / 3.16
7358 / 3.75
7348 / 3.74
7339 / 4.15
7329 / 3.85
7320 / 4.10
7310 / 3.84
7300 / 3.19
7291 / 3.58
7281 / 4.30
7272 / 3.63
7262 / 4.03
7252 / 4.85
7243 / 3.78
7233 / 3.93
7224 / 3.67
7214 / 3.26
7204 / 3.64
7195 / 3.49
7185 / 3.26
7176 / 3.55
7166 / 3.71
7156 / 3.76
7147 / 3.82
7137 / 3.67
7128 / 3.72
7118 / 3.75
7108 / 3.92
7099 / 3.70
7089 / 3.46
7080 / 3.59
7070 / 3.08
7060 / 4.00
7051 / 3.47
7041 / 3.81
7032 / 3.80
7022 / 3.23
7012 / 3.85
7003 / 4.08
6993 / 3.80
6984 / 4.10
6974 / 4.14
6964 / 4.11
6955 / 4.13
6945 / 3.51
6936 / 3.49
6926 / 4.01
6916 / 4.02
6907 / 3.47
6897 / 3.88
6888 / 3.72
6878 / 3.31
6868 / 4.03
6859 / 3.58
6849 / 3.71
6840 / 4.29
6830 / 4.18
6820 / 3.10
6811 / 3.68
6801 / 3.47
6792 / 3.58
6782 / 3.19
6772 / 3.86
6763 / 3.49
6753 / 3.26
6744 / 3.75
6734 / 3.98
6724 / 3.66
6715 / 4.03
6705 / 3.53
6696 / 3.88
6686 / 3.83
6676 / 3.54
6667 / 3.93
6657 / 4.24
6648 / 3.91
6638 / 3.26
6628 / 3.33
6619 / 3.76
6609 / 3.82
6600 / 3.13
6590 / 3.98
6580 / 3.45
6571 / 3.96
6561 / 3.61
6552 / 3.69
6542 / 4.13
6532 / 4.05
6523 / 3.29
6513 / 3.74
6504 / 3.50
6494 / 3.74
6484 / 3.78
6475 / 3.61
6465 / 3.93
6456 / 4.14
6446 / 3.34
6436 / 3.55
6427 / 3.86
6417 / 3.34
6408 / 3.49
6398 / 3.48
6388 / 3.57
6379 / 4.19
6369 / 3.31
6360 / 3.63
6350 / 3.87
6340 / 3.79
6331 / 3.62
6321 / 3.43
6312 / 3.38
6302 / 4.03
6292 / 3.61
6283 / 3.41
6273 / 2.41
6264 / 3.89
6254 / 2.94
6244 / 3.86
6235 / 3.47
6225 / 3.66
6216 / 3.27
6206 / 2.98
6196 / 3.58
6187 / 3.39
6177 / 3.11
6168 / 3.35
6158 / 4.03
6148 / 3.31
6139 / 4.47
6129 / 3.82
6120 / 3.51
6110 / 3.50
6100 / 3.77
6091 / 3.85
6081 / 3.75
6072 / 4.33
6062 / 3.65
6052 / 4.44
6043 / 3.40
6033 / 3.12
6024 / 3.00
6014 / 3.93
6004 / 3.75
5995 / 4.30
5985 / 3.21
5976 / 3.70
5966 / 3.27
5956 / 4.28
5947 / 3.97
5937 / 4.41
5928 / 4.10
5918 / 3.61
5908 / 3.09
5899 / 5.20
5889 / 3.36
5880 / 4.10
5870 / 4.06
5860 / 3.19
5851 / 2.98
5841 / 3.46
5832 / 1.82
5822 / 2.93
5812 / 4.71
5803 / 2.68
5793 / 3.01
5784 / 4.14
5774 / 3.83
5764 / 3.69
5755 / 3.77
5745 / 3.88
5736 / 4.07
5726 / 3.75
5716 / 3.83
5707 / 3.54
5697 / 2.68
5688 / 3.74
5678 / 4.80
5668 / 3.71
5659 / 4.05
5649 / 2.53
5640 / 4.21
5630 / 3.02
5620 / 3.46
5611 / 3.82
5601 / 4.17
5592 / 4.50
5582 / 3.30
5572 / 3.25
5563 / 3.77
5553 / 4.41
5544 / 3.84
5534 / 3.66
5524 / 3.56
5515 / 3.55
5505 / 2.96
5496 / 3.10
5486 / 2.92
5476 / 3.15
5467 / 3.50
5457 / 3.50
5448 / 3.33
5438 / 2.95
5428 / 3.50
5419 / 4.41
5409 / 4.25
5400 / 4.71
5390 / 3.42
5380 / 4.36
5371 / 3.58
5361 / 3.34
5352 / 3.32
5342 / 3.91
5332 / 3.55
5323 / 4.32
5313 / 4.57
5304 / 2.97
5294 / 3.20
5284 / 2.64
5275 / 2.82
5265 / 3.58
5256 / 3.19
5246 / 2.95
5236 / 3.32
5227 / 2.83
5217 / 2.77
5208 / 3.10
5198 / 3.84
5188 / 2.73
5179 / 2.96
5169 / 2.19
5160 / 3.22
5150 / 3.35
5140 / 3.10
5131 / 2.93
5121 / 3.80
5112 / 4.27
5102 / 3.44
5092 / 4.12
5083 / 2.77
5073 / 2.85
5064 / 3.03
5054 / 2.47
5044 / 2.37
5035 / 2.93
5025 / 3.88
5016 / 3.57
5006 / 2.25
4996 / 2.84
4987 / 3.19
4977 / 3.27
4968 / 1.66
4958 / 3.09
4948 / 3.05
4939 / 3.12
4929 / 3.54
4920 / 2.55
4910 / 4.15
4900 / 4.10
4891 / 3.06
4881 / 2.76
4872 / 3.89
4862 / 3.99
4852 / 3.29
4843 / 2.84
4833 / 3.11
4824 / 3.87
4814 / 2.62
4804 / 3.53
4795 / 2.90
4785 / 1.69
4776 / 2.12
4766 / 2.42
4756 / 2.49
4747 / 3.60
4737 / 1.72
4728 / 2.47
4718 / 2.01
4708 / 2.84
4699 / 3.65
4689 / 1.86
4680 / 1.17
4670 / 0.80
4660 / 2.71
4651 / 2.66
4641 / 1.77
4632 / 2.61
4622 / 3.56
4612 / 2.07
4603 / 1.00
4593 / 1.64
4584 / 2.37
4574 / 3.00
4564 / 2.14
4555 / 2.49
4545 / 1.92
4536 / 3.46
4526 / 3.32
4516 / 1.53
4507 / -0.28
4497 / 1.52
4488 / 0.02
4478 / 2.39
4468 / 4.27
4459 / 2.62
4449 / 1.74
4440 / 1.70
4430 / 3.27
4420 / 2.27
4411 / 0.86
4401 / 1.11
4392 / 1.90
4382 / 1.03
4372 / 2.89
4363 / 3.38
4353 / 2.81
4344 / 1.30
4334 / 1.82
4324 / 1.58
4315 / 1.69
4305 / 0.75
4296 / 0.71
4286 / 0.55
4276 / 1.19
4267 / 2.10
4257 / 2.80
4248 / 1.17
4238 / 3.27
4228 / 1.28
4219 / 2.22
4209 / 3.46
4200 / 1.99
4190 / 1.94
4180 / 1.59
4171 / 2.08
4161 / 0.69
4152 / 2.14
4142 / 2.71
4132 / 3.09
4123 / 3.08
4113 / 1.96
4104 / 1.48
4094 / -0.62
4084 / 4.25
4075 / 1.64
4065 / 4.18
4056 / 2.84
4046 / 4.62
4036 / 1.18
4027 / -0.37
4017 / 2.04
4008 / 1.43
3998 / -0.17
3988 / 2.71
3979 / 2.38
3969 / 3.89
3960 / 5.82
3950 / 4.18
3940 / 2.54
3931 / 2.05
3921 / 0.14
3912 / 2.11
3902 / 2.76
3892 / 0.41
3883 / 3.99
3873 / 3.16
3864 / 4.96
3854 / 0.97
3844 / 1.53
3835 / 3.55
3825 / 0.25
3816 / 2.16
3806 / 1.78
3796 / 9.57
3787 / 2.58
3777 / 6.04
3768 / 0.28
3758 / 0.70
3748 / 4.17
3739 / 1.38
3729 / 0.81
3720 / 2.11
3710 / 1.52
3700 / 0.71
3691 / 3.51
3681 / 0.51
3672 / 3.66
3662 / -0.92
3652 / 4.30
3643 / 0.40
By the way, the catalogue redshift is 0.200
